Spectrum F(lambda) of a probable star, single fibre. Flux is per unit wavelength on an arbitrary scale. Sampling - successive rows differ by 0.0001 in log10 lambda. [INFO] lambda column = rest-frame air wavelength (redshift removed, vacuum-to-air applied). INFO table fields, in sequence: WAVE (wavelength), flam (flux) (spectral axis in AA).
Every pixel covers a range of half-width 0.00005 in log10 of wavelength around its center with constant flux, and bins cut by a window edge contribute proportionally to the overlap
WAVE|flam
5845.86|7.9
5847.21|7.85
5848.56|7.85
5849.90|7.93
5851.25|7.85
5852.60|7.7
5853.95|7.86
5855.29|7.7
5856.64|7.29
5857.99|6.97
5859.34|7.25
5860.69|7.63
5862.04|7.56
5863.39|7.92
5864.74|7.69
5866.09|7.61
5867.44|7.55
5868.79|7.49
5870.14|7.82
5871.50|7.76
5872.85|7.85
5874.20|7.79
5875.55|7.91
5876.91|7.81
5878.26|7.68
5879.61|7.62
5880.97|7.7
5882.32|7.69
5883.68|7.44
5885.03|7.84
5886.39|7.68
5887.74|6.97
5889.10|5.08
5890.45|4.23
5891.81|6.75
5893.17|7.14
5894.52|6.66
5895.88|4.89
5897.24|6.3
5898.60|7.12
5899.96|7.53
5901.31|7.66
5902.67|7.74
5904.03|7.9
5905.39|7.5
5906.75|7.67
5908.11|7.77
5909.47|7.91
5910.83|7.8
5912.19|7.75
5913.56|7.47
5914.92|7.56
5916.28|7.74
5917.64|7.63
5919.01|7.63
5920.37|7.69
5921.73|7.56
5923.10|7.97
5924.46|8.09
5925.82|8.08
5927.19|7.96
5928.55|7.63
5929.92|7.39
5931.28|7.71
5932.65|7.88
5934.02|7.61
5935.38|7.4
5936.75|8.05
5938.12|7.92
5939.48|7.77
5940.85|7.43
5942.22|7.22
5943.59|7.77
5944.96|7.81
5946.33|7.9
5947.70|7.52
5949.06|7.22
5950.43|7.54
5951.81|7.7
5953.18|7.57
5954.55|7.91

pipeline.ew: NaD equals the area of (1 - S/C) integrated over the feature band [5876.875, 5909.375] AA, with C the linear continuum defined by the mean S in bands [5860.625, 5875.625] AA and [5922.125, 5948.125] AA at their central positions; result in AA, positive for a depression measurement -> 2.6 AA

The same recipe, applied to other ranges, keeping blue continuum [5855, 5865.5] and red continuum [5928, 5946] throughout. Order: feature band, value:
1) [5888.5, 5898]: 2.1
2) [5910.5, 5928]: -0.3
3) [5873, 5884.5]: -0.3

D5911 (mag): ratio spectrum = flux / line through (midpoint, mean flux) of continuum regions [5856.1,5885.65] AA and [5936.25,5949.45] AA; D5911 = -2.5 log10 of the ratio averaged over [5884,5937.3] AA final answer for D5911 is 0.04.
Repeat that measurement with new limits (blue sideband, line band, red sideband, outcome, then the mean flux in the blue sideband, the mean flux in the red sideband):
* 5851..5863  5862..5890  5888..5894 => -0.139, 7.53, 5.91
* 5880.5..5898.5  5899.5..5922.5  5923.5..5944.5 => -0.075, 6.65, 7.73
